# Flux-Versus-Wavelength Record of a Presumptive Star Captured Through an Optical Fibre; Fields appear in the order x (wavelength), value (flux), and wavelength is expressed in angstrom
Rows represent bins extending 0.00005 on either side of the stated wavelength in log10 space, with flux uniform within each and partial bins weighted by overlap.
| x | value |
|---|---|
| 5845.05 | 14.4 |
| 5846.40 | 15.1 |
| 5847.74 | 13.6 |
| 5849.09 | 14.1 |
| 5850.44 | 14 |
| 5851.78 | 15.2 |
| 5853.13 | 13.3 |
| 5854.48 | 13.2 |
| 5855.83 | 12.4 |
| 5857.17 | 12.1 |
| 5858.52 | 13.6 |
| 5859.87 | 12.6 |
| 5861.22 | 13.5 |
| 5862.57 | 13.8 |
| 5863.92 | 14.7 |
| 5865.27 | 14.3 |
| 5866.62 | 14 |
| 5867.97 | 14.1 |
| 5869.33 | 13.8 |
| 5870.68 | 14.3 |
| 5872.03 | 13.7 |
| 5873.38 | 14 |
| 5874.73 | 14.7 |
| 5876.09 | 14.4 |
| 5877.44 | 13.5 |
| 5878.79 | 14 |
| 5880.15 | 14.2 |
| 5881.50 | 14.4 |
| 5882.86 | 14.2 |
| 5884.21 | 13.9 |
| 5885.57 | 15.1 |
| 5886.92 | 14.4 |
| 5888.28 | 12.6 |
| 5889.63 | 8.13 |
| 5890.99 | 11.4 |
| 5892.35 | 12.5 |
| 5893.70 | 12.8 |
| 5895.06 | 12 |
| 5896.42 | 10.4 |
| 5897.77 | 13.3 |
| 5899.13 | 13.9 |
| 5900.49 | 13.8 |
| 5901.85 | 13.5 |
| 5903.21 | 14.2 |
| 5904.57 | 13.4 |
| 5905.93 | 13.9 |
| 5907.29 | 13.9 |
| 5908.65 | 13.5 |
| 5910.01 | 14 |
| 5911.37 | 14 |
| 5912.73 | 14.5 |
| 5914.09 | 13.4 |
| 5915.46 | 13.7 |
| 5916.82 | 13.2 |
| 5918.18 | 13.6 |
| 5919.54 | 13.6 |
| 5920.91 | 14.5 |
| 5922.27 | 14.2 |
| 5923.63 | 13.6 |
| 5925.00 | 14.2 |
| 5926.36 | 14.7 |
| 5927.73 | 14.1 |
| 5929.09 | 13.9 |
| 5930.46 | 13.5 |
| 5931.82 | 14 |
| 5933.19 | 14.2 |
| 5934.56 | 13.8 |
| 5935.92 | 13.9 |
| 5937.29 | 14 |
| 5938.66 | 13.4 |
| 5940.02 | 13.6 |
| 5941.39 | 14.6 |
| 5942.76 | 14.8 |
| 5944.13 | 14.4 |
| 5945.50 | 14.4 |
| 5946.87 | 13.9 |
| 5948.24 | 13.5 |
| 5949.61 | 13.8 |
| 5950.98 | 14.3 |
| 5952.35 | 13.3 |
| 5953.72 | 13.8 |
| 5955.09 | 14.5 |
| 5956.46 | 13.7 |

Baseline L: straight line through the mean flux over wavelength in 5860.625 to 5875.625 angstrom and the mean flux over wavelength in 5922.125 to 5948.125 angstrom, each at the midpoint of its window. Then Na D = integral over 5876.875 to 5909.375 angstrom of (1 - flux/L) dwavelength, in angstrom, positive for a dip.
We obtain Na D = 2.0 angstrom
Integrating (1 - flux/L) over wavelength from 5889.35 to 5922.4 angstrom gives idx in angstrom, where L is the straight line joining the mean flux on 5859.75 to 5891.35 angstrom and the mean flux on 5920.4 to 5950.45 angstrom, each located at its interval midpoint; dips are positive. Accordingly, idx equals 1.6 angstrom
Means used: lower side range 13.7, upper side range 14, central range 13.2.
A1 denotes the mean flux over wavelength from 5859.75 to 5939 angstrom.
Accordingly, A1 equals 13.6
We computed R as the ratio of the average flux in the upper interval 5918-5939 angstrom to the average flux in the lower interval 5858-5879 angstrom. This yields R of 1.00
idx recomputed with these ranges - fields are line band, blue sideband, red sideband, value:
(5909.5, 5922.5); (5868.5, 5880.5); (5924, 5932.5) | 0.2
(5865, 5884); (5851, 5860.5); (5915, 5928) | -1.0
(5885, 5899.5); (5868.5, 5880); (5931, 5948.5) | 1.7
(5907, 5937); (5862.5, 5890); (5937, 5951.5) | 0.2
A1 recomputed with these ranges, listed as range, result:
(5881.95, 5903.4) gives 12.9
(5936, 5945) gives 14.1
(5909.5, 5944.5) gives 14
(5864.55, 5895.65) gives 13.5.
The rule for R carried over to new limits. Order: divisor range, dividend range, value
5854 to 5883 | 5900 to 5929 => 1.01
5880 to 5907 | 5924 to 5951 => 1.07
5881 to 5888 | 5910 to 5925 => 0.97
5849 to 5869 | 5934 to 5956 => 1.03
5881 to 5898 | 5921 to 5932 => 1.11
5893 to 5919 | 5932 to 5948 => 1.05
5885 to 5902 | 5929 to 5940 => 1.10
